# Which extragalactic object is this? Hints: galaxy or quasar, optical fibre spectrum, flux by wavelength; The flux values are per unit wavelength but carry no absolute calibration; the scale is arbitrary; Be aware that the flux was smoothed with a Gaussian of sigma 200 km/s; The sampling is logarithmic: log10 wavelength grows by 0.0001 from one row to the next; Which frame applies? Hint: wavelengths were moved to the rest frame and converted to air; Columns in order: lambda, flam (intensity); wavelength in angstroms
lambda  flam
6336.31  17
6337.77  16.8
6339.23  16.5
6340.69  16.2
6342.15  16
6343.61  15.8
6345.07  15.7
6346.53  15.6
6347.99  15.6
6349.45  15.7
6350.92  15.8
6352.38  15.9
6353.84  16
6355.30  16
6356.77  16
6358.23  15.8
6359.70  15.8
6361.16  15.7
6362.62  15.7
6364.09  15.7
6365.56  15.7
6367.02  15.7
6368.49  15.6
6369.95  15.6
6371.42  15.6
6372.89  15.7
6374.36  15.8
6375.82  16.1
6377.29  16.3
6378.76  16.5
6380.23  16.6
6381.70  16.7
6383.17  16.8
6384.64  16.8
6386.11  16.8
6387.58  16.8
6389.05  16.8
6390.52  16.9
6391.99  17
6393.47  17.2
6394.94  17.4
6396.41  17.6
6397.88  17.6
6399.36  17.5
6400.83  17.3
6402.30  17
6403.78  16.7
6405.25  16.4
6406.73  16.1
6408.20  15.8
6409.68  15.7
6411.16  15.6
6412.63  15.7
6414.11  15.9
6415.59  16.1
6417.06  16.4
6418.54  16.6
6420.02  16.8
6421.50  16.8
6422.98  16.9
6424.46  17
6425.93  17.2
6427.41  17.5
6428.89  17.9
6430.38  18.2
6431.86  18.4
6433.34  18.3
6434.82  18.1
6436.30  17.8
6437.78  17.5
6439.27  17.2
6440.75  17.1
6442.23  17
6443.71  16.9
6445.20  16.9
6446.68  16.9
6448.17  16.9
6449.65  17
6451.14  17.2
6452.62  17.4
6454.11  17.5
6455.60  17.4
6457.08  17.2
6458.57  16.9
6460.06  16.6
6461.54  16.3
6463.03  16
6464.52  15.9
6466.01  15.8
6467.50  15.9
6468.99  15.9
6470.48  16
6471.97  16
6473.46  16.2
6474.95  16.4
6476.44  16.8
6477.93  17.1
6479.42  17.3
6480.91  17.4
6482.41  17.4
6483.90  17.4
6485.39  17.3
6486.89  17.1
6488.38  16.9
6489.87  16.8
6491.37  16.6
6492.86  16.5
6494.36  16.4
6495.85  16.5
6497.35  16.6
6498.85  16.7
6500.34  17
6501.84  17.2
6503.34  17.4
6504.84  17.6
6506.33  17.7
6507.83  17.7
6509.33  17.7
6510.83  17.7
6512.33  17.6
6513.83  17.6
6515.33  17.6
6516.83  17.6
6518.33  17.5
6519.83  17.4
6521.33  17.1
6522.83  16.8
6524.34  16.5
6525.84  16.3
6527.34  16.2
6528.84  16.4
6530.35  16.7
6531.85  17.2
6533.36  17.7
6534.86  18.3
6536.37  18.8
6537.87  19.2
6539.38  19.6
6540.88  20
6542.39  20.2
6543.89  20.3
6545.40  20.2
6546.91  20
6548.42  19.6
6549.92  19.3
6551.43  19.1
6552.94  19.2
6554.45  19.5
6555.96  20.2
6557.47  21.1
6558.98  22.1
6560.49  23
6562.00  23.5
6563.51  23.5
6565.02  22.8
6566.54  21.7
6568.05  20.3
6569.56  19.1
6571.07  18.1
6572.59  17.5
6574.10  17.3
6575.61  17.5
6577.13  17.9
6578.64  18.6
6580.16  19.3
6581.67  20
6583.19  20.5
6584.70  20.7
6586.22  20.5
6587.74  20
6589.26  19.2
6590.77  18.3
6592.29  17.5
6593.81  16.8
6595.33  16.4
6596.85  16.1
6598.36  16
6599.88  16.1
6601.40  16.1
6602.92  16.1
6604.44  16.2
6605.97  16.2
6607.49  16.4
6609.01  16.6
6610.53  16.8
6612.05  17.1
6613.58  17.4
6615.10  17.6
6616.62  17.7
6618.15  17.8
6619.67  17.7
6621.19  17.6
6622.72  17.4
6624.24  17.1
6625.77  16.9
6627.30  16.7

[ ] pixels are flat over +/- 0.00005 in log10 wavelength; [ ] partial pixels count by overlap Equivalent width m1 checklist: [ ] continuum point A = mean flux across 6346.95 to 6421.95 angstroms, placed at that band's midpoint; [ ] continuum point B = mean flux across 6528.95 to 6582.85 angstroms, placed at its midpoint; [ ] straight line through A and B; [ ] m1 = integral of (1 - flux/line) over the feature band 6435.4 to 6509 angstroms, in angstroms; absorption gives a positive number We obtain 4.5 angstroms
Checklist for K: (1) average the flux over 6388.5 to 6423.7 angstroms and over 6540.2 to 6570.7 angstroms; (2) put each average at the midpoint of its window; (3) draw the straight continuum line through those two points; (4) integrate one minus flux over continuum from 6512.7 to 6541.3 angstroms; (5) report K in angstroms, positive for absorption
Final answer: 3.4 angstroms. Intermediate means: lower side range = 16.7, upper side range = 20.7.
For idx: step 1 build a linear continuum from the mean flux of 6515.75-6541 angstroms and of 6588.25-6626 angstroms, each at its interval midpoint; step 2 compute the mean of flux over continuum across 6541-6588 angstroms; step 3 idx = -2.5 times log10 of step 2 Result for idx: -0.16 mag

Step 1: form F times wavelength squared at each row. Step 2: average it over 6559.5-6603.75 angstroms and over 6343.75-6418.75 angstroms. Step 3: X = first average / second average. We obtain 1.24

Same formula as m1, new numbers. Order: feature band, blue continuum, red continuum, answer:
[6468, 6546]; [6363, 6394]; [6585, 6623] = -2.33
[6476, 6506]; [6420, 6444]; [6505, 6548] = 1.33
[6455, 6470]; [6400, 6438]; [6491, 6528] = 0.56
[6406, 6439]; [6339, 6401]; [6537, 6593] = 0.62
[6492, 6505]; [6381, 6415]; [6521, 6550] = 0.76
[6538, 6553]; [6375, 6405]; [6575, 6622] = -1.93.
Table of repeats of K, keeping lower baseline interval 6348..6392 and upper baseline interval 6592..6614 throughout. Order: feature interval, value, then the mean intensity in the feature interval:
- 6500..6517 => -1.26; 17.5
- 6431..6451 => -1.43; 17.4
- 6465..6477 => 0.12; 16.1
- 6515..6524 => -0.51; 17.3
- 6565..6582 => -2.65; 19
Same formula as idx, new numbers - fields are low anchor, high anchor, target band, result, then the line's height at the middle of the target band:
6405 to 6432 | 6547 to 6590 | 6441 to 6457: 0.01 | 17.3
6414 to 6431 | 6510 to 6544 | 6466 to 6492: 0.05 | 17.4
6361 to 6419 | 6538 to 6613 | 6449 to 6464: 0.02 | 17.3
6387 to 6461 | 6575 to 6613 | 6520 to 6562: -0.09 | 17.5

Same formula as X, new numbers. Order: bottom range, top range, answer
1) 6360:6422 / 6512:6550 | 1.15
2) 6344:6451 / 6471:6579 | 1.14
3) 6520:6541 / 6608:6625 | 1.01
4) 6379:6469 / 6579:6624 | 1.10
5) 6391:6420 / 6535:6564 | 1.28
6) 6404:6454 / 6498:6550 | 1.09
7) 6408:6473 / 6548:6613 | 1.17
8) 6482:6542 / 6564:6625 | 1.06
